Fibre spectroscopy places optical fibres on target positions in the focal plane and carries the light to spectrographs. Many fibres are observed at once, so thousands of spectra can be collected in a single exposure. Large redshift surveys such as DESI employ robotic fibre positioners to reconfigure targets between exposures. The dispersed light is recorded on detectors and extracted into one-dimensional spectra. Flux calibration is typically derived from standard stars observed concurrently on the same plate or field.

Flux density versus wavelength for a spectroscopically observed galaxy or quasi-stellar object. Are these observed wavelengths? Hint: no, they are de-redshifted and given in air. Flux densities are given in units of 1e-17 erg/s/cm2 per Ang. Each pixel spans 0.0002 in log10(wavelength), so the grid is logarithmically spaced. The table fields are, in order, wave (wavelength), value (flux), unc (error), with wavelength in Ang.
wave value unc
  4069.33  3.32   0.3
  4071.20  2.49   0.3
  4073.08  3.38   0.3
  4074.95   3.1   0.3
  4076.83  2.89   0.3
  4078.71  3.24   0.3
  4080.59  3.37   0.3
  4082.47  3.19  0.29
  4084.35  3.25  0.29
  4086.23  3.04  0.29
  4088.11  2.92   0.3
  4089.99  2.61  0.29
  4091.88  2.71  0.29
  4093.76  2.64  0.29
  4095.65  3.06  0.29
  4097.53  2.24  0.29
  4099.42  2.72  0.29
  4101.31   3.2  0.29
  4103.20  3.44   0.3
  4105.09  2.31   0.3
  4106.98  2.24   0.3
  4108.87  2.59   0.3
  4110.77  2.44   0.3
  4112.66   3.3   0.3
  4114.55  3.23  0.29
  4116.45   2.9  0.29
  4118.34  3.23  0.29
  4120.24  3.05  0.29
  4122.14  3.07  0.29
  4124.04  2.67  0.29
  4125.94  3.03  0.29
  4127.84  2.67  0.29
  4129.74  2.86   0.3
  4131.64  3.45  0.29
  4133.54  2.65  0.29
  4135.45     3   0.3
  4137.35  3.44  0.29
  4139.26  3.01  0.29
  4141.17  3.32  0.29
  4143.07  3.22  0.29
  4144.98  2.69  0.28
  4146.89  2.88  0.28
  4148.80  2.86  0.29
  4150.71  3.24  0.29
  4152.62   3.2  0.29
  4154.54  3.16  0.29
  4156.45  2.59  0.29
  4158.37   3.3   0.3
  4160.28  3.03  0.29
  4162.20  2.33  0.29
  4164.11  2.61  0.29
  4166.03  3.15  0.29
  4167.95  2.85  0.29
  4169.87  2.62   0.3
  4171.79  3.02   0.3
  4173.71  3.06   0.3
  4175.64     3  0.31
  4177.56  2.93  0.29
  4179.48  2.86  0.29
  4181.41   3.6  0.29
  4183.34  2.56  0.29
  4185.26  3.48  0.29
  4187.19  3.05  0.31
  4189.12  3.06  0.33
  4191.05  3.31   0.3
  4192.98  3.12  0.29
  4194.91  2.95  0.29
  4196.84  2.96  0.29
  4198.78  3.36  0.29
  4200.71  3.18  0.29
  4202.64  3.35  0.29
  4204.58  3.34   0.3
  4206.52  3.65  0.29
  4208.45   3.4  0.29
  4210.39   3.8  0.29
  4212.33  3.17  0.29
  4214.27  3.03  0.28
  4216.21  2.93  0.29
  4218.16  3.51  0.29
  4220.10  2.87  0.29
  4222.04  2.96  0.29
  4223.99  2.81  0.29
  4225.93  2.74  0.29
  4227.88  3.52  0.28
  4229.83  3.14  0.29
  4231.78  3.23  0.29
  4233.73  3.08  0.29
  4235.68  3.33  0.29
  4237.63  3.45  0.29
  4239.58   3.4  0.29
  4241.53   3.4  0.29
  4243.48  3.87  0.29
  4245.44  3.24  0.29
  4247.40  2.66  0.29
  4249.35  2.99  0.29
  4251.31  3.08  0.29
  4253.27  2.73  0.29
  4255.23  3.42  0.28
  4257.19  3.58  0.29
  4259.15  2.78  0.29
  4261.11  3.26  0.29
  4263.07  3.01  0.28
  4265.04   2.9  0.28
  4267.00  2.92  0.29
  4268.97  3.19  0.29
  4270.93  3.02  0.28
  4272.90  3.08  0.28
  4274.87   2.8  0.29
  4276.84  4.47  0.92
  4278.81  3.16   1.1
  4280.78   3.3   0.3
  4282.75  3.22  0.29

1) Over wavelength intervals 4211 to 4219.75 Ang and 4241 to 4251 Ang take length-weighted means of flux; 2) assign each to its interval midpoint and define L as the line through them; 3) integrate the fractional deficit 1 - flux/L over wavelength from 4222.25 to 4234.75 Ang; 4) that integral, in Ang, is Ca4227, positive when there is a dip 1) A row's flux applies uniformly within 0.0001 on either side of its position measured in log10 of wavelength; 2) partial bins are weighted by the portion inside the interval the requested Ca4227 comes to 0.4 Ang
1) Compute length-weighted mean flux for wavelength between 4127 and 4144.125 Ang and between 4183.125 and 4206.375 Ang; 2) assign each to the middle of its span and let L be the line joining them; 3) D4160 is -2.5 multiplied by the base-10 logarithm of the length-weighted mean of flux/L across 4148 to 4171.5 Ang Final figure 0.07 mag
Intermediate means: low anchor 3.07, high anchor 3.18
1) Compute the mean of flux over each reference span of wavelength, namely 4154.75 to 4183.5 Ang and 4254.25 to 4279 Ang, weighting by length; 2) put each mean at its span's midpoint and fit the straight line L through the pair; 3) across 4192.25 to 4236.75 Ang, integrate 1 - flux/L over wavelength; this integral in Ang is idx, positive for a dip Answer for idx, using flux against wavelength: -2.12 Ang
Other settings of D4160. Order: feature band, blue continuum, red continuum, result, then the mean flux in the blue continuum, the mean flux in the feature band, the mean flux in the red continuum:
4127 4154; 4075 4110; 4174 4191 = -0.020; 2.87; 3.04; 3.08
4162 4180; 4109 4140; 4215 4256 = 0.071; 2.99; 2.87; 3.16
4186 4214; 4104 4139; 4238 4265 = -0.065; 2.9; 3.26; 3.18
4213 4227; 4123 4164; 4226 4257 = 0.066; 2.97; 2.99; 3.23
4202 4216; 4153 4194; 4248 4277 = -0.113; 2.99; 3.37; 3.11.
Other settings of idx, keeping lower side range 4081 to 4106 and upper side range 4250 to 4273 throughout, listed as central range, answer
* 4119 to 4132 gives -0.2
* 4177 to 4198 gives -0.6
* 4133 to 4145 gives -0.6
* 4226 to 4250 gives -1.6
